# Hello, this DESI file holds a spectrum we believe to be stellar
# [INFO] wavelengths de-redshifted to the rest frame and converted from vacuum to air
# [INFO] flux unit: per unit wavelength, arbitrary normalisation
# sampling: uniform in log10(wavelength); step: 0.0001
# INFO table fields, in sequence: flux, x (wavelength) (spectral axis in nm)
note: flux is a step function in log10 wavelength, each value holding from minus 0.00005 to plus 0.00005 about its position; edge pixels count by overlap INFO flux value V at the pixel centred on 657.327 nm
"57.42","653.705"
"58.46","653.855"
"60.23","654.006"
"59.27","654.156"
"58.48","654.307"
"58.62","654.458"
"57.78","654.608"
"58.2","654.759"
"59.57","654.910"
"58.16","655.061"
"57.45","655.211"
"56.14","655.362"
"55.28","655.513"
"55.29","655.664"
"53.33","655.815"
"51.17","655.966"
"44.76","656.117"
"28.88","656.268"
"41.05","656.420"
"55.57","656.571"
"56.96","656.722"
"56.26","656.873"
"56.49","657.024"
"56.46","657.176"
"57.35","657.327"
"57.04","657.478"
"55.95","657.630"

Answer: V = 57.35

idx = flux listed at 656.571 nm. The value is 55.57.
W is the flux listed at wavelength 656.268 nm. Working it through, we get 28.88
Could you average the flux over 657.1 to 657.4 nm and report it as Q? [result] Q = 56.9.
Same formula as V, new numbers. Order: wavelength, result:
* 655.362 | 56.14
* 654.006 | 60.23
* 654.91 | 59.57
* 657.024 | 56.49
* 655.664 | 55.29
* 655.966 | 51.17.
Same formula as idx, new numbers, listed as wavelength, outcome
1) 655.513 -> 55.28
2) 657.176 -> 56.46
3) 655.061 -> 58.16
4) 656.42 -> 41.05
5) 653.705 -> 57.42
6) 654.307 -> 58.48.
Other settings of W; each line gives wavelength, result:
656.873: 56.26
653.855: 58.46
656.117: 44.76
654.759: 58.2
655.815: 53.33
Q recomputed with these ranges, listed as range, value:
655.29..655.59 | 55.7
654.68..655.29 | 58.3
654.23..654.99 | 58.5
